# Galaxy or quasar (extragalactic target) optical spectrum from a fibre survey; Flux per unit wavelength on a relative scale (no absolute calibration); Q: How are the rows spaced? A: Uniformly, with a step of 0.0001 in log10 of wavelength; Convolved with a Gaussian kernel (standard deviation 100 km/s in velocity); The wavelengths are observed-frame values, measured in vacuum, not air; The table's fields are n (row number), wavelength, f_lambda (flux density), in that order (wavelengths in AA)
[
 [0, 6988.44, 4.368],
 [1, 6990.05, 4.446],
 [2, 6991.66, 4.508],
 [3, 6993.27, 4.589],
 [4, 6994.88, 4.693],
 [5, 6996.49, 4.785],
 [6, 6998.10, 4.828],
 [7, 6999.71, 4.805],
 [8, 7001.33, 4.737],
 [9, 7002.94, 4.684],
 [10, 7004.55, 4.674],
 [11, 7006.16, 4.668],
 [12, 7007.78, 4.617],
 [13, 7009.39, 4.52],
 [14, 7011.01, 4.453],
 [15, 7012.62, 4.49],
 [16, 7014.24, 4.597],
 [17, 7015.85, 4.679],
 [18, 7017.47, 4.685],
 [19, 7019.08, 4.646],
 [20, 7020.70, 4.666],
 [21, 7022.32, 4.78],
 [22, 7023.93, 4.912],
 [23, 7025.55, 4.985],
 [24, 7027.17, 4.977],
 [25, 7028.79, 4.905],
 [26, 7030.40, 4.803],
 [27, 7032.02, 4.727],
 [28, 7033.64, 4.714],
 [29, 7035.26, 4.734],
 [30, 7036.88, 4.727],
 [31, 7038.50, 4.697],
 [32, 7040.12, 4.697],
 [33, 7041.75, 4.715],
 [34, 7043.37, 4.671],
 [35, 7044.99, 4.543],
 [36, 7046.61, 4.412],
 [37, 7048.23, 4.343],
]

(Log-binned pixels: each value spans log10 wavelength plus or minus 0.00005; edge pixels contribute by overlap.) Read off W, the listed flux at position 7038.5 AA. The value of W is 4.697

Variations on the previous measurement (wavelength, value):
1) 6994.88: 4.693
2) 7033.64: 4.714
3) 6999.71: 4.805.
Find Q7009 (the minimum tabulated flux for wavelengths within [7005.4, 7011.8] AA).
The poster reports 4.453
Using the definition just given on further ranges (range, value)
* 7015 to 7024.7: 4.646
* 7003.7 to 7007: 4.668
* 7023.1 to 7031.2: 4.803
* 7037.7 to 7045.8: 4.543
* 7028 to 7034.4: 4.714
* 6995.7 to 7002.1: 4.737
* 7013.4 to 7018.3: 4.597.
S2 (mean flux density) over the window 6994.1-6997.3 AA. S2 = 4.74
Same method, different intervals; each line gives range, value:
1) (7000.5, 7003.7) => 4.7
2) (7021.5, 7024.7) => 4.85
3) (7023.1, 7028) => 4.96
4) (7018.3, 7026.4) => 4.8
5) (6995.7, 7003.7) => 4.77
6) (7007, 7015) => 4.53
